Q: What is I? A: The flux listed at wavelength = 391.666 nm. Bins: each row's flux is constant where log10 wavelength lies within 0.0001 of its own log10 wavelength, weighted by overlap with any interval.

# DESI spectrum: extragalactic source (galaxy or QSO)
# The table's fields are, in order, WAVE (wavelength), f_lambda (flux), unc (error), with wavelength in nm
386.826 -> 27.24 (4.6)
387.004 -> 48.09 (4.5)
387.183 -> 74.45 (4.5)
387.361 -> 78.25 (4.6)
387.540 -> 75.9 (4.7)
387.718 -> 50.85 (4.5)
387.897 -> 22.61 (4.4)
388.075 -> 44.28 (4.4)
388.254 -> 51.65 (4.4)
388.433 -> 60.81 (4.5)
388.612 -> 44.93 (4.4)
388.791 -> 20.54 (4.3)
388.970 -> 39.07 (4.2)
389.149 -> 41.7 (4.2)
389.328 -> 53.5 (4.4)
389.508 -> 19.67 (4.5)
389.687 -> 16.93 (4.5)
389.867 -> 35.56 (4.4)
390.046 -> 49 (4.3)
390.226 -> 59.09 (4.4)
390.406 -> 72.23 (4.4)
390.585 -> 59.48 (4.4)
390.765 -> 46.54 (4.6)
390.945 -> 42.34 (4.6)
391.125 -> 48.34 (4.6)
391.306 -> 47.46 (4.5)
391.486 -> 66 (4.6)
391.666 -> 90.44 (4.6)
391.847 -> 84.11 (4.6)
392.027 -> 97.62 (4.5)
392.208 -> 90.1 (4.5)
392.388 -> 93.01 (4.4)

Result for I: 90.44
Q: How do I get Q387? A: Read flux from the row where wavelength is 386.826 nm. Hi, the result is 27.24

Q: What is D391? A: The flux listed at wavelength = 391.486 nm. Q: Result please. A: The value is 66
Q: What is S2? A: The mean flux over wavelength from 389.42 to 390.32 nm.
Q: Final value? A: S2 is 36.2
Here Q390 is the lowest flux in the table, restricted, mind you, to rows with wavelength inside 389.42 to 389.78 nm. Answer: 16.93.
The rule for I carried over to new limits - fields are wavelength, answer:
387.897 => 22.61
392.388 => 93.01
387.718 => 50.85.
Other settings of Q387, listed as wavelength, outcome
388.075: 44.28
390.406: 72.23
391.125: 48.34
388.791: 20.54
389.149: 41.7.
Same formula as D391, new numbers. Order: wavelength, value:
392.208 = 90.1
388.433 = 60.81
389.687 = 16.93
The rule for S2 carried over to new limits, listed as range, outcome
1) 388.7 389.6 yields 34.9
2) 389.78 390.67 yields 55.2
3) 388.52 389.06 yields 35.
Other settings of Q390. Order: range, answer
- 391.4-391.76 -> 66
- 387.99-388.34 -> 44.28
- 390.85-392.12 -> 42.34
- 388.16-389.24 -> 20.54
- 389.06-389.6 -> 19.67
